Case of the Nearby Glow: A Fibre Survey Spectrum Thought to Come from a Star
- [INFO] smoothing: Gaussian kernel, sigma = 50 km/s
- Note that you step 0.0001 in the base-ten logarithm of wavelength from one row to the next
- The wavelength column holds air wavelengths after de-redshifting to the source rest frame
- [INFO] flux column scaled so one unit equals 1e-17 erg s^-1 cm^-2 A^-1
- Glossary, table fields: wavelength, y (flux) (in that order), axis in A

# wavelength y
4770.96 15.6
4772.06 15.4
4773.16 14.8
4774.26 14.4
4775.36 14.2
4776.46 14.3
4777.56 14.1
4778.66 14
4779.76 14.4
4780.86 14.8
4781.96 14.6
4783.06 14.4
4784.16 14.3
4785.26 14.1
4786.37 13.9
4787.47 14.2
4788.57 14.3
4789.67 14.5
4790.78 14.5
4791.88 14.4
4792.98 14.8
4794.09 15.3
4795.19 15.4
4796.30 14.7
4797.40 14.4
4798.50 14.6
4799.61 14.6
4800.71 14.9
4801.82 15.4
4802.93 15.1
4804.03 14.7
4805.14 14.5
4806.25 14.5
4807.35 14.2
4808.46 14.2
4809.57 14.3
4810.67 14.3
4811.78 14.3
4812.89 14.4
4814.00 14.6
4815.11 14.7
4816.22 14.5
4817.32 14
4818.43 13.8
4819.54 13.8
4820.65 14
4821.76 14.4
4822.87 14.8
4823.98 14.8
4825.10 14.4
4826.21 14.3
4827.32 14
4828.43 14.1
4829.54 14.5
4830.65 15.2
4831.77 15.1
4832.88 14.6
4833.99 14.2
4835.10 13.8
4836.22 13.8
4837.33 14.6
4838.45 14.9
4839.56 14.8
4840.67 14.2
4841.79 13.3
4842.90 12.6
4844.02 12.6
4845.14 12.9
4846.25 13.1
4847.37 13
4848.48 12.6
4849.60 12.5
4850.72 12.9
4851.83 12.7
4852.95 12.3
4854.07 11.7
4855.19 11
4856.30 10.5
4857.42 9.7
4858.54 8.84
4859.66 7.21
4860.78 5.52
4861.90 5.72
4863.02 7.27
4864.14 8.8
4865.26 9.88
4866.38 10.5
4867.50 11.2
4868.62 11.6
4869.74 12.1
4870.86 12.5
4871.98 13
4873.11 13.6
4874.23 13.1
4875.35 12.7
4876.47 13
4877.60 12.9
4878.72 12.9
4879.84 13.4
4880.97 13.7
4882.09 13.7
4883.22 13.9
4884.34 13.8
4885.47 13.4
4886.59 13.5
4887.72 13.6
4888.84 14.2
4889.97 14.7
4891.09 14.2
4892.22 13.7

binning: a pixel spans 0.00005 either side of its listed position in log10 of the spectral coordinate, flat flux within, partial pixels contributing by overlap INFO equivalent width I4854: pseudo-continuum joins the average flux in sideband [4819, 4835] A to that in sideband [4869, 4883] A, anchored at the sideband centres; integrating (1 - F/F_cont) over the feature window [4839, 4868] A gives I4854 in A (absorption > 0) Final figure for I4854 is 5.6 A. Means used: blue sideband 14.4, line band 11.1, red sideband 13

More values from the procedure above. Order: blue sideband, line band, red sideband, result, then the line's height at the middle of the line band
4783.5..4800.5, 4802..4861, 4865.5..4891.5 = 1.9 A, 13.9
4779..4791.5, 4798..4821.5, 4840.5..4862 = -2.2 A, 13.2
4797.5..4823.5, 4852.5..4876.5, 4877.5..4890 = 5.8 A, 13.8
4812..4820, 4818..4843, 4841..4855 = -1.4 A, 13.5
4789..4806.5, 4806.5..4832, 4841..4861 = -1.8 A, 13.5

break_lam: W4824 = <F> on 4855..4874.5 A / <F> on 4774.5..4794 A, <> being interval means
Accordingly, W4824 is 0.70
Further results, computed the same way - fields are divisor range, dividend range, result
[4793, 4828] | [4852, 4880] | 0.75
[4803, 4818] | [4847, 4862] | 0.73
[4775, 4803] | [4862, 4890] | 0.85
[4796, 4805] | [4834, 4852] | 0.91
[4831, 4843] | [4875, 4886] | 0.94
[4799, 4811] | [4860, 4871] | 0.64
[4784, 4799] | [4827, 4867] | 0.83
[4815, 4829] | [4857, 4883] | 0.77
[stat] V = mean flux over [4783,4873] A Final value 13.3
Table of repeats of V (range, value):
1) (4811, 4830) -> 14.3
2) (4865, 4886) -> 12.7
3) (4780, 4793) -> 14.4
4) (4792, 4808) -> 14.8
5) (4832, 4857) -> 13.1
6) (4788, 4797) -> 14.7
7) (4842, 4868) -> 10.7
